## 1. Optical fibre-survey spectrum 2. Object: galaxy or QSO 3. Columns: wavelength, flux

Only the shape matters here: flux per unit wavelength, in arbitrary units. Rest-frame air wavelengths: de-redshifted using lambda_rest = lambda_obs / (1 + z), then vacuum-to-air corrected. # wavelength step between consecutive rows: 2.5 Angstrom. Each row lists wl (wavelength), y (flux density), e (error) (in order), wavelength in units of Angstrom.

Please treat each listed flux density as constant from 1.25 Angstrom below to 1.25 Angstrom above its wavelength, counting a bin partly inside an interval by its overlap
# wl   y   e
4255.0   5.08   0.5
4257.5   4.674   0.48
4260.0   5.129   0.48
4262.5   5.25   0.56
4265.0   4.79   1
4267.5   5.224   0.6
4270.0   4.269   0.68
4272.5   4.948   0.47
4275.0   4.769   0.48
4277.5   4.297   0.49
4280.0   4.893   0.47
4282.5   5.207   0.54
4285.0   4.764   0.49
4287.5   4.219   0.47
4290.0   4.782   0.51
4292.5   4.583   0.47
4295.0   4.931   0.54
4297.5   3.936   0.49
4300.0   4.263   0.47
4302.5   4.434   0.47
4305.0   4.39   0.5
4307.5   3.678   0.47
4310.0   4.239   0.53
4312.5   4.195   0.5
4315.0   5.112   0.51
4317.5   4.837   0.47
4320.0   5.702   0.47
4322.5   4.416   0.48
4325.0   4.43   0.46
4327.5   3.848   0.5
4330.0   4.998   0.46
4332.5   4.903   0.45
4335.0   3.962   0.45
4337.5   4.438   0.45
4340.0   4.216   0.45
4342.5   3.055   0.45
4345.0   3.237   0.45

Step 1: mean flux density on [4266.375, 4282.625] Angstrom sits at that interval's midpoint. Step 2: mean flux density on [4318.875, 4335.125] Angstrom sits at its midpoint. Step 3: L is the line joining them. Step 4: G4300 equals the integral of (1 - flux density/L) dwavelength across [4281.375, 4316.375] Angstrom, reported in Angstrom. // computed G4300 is 1.7 Angstrom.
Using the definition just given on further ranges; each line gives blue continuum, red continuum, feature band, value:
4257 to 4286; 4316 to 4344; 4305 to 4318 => 0.5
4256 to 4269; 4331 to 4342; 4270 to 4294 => 0.6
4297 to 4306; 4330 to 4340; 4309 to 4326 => -1.3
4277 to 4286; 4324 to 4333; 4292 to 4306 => 0.9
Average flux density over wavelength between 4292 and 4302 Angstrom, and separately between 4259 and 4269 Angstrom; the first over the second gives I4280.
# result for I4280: 0.87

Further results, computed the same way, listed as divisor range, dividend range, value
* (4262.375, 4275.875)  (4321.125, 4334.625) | 0.93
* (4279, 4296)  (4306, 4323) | 0.97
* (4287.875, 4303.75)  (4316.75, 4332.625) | 1.05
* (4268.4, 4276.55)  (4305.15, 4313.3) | 0.87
